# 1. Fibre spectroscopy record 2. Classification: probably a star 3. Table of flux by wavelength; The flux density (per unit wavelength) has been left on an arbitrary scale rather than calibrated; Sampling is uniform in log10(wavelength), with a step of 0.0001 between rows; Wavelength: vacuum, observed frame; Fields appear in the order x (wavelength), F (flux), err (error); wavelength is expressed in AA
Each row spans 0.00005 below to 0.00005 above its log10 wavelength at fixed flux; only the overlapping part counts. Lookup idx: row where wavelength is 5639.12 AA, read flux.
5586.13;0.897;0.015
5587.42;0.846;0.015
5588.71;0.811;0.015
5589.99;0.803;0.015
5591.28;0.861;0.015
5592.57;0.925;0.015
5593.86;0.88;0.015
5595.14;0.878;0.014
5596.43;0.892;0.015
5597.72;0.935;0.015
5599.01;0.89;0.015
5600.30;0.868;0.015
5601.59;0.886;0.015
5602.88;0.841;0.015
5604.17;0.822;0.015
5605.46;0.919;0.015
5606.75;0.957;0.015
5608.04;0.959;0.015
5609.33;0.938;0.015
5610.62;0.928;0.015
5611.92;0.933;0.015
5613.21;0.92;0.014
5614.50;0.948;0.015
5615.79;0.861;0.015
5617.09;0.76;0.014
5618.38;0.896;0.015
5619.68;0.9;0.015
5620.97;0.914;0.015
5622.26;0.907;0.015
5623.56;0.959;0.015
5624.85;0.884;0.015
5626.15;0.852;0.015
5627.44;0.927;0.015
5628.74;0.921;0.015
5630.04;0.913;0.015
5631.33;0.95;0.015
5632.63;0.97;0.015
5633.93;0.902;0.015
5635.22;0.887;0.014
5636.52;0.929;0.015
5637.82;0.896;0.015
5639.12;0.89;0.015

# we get 0.89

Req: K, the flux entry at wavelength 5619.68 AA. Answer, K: 0.9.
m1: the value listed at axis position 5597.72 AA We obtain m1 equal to 0.935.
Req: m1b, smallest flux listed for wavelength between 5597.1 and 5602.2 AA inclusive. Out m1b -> 0.868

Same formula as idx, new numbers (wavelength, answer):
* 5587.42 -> 0.846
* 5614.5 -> 0.948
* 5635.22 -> 0.887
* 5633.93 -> 0.902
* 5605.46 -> 0.919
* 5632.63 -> 0.97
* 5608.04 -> 0.959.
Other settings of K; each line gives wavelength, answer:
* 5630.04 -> 0.913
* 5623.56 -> 0.959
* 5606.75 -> 0.957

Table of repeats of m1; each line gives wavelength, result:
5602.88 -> 0.841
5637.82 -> 0.896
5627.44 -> 0.927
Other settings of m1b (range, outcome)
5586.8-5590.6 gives 0.803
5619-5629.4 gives 0.852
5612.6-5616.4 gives 0.861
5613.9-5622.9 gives 0.76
